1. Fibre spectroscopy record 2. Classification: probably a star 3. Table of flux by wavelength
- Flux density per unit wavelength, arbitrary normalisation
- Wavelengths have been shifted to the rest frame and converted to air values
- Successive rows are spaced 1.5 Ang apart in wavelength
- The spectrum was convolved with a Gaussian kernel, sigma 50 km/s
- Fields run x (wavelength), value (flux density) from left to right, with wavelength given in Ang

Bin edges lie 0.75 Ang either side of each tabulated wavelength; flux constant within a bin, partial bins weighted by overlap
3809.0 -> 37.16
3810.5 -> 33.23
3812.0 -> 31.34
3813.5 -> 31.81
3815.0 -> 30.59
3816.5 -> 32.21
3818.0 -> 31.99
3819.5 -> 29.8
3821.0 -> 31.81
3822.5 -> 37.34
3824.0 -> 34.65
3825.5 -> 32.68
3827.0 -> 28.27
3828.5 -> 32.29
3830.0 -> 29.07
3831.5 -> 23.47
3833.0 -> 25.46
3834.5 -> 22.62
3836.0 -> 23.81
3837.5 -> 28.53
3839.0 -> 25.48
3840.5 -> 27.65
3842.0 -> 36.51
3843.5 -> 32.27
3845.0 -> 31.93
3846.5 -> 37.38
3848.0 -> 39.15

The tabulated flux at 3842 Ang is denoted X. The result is 36.51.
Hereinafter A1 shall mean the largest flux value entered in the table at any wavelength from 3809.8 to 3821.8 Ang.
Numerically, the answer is 33.23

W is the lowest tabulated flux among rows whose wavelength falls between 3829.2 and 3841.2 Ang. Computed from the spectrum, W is 22.62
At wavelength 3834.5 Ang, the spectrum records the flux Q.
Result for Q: 22.62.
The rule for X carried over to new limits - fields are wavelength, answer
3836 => 23.81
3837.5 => 28.53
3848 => 39.15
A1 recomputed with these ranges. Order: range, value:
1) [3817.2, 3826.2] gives 37.34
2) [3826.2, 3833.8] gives 32.29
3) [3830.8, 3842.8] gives 36.51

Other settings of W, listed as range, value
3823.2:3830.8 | 28.27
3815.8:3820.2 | 29.8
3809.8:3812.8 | 31.34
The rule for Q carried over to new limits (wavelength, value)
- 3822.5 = 37.34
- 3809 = 37.16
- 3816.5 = 32.21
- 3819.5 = 29.8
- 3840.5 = 27.65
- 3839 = 25.48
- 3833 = 25.46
